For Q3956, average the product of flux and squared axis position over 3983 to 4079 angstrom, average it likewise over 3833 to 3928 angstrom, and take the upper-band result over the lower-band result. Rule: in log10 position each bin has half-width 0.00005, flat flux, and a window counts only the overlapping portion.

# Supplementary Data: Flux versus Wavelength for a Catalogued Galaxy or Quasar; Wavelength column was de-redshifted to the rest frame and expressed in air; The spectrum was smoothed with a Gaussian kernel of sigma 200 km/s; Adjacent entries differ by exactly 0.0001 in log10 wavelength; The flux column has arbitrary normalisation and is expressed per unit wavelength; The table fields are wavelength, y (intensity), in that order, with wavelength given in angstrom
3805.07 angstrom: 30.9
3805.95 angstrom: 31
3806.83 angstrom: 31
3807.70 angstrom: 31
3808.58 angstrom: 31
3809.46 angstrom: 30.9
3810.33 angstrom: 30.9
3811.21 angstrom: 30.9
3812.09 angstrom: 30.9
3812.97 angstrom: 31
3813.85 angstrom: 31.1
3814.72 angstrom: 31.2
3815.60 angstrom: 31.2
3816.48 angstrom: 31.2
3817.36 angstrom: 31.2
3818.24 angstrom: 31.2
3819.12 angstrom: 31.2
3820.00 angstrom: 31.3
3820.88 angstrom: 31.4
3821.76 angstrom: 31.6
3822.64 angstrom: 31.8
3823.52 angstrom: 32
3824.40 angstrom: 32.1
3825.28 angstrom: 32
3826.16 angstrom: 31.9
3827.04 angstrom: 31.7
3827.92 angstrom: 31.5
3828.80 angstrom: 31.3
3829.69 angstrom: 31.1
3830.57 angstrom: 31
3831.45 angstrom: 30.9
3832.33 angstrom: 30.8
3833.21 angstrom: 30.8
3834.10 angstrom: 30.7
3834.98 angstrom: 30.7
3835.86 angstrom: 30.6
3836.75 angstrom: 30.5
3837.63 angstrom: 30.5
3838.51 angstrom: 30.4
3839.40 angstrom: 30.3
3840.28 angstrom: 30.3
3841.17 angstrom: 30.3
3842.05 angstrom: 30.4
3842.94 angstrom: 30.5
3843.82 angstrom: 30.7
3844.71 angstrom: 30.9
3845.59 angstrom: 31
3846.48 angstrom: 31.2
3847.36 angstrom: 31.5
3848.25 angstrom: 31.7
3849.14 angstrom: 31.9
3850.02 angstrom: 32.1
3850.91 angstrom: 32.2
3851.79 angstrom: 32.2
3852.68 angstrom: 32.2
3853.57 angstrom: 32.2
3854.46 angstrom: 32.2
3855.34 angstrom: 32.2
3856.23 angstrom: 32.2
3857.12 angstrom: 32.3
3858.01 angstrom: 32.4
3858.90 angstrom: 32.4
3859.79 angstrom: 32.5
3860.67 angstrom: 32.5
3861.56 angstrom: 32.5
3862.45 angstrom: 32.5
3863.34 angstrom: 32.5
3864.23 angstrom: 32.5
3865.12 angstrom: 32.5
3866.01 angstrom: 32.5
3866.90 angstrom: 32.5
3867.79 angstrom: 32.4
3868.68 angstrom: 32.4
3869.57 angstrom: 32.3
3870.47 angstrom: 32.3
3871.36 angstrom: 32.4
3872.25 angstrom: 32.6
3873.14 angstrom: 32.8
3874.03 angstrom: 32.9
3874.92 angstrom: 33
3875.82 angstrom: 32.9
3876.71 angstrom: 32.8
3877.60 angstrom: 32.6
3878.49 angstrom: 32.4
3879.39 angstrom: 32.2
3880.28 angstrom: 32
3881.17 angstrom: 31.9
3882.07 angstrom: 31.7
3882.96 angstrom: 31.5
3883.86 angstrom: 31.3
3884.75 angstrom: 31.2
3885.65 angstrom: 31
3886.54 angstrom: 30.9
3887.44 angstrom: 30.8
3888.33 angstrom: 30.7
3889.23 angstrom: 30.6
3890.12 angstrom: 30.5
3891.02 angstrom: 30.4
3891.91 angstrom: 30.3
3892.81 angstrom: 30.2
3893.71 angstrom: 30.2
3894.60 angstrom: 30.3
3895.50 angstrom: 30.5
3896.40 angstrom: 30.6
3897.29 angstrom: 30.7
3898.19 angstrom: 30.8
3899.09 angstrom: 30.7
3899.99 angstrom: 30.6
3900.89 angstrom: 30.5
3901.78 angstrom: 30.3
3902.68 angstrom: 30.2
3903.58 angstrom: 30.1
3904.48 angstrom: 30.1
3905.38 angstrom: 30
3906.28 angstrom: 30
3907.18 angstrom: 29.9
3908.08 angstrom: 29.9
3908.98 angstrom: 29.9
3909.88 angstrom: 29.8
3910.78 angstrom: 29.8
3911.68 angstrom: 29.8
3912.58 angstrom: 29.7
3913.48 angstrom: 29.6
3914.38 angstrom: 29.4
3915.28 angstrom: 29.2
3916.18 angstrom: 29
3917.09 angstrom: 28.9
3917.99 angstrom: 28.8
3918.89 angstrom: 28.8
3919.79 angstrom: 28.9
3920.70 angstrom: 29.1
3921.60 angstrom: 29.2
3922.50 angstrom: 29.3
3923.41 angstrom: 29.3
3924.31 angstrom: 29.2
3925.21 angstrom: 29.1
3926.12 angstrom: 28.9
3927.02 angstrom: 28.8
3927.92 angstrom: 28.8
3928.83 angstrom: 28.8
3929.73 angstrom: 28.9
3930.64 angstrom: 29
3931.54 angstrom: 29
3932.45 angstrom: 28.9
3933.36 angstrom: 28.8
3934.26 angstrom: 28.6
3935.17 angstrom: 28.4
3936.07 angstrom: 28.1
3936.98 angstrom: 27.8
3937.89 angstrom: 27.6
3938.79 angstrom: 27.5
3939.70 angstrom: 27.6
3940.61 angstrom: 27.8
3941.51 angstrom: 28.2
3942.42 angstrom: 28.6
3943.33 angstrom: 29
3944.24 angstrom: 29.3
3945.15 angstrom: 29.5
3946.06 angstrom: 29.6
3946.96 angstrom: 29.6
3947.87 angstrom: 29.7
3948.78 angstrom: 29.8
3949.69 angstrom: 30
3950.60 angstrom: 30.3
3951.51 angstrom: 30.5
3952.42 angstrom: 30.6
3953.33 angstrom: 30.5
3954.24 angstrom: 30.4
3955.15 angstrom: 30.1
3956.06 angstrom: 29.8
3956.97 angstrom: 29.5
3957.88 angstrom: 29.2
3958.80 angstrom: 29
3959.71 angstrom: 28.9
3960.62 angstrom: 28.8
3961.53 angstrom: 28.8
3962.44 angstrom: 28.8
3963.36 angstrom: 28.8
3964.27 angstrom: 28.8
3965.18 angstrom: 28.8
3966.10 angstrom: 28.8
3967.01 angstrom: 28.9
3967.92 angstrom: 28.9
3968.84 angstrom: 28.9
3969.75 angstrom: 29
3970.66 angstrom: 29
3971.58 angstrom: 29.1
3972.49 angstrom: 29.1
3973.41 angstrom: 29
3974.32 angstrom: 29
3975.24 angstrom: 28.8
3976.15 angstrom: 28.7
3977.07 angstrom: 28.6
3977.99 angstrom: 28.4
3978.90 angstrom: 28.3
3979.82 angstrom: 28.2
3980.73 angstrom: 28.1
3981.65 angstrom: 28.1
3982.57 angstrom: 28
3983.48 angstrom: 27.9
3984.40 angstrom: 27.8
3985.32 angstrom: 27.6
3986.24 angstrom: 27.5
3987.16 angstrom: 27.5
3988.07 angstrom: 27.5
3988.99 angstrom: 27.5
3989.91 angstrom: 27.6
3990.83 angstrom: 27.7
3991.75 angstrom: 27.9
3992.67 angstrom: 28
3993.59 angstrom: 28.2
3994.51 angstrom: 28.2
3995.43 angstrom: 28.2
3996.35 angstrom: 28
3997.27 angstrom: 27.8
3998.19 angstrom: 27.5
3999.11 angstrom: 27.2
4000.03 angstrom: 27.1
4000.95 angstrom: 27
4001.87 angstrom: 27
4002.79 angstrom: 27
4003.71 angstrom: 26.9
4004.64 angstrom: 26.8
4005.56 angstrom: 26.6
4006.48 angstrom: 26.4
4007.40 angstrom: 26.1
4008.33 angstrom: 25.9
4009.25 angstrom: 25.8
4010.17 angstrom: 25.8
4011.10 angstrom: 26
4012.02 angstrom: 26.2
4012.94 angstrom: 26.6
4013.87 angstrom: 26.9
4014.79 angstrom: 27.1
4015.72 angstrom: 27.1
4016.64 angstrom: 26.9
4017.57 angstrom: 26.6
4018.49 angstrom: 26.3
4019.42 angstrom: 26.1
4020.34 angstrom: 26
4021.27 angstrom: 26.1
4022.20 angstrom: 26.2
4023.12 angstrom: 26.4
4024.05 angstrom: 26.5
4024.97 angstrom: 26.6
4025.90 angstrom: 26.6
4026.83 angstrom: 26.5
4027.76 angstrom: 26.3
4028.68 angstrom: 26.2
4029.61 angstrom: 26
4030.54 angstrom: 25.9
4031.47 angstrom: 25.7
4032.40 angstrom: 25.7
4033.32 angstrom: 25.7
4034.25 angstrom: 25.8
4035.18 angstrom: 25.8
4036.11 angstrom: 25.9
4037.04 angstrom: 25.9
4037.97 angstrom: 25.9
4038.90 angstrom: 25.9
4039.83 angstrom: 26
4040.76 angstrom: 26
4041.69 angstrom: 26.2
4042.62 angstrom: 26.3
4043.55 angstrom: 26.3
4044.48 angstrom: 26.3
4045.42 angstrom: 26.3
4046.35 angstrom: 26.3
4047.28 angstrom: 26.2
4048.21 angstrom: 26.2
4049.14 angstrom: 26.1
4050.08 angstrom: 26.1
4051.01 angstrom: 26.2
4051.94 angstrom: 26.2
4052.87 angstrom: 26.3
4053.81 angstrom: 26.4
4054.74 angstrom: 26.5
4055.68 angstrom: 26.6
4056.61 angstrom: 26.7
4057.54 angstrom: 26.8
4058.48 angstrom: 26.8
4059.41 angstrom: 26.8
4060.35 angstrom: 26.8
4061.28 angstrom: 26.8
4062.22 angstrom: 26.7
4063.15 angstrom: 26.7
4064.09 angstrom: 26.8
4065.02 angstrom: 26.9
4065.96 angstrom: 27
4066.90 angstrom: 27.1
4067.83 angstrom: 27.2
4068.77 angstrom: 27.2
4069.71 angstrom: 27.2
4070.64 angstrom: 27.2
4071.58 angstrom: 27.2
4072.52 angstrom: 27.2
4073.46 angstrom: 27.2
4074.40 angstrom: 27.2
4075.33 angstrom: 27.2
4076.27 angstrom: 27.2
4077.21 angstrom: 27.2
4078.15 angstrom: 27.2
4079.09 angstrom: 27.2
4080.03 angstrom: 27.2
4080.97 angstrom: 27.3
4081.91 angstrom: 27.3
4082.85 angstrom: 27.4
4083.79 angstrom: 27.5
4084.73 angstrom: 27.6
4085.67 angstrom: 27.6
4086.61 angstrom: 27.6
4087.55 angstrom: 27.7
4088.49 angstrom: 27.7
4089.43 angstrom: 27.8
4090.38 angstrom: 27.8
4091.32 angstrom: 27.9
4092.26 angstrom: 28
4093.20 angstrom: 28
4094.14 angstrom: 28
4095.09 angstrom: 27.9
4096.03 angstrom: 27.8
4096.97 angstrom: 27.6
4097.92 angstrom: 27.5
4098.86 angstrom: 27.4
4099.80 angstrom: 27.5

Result 0.93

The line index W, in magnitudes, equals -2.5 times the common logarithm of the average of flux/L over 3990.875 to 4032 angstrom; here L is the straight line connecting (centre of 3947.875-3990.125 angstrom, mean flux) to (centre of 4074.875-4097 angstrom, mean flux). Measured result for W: 0.07 mag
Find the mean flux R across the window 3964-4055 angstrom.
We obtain 27.1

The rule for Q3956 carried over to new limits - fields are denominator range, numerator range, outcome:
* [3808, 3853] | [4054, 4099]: 0.99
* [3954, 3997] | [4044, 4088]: 0.99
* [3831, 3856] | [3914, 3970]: 0.98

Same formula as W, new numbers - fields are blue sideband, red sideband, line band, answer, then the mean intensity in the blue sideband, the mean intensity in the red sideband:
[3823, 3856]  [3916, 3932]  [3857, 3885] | -0.07 mag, 31.3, 29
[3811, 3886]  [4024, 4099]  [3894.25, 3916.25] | 0.01 mag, 31.7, 26.8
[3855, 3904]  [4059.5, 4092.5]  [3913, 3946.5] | 0.06 mag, 31.6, 27.3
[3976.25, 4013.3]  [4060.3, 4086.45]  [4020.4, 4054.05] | 0.05 mag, 27.4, 27.2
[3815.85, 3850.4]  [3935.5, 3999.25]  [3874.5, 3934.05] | -0.01 mag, 31.1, 28.7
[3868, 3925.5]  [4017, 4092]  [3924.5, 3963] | 0.01 mag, 30.6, 26.7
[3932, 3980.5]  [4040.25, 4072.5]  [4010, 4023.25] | 0.05 mag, 29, 26.6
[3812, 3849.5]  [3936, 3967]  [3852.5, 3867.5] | -0.06 mag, 31.1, 29.1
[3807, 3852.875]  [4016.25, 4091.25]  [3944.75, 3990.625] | -0.02 mag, 31.2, 26.7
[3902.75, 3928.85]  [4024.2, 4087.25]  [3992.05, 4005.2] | 0.01 mag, 29.4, 26.6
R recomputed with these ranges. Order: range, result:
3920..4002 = 28.7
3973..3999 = 28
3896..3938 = 29.4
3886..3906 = 30.5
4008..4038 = 26.2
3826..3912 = 31.3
